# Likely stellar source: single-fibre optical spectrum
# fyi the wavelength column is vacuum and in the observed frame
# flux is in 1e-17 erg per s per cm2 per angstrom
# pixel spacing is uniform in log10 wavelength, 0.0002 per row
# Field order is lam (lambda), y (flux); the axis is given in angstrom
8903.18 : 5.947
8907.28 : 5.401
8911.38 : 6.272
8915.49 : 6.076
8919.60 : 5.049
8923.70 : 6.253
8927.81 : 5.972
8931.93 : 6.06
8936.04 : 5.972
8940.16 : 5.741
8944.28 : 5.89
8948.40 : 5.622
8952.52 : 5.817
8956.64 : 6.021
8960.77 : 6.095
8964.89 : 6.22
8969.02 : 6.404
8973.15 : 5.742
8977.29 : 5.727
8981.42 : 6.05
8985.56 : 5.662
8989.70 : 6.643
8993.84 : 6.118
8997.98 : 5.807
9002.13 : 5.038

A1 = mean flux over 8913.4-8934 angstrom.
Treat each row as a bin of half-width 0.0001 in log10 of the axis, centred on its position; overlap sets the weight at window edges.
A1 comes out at 5.88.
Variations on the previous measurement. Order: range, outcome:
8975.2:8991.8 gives 6.02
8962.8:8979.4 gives 6.03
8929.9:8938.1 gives 6.02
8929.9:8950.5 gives 5.86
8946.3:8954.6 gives 5.72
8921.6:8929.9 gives 6.11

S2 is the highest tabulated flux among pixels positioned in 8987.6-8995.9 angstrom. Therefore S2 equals 6.643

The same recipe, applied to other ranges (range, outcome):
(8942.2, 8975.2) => 6.404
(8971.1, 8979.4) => 5.742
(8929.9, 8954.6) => 6.06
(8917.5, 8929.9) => 6.253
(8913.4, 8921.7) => 6.076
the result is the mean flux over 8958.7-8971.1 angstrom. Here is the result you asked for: 6.24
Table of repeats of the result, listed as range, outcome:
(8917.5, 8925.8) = 5.66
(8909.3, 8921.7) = 5.8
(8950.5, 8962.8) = 5.98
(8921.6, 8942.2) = 6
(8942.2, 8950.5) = 5.76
